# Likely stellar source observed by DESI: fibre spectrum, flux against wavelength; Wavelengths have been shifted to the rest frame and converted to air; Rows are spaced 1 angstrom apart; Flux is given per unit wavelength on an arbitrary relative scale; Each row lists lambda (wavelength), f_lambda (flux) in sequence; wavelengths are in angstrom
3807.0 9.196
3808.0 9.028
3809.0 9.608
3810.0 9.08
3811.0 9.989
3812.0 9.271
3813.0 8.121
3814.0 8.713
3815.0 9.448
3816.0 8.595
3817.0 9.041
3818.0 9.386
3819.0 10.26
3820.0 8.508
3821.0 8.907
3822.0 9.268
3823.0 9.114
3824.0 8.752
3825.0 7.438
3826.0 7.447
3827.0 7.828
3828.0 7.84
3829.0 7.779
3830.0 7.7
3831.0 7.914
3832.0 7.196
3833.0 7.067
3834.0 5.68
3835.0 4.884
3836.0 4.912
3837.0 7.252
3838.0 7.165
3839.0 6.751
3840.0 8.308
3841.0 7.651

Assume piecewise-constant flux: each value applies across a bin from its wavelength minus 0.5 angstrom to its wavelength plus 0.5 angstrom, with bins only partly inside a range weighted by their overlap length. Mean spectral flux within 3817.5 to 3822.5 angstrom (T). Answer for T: 9.27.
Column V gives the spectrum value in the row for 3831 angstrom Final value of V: 7.914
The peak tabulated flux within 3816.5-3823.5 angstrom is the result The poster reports 10.26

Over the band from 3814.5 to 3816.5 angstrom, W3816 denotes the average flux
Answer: 9.02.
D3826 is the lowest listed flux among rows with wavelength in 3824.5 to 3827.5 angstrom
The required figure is 7.438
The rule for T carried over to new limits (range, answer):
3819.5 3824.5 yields 8.91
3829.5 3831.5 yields 7.81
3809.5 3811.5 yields 9.53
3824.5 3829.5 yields 7.67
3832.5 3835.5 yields 5.88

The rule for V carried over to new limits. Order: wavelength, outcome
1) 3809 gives 9.608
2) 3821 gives 8.907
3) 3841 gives 7.651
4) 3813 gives 8.121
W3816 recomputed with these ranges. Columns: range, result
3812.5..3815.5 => 8.76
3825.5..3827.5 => 7.64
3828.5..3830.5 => 7.74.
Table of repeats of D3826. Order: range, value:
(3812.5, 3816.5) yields 8.121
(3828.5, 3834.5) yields 5.68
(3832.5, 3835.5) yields 4.884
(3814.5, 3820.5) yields 8.508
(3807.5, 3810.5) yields 9.028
